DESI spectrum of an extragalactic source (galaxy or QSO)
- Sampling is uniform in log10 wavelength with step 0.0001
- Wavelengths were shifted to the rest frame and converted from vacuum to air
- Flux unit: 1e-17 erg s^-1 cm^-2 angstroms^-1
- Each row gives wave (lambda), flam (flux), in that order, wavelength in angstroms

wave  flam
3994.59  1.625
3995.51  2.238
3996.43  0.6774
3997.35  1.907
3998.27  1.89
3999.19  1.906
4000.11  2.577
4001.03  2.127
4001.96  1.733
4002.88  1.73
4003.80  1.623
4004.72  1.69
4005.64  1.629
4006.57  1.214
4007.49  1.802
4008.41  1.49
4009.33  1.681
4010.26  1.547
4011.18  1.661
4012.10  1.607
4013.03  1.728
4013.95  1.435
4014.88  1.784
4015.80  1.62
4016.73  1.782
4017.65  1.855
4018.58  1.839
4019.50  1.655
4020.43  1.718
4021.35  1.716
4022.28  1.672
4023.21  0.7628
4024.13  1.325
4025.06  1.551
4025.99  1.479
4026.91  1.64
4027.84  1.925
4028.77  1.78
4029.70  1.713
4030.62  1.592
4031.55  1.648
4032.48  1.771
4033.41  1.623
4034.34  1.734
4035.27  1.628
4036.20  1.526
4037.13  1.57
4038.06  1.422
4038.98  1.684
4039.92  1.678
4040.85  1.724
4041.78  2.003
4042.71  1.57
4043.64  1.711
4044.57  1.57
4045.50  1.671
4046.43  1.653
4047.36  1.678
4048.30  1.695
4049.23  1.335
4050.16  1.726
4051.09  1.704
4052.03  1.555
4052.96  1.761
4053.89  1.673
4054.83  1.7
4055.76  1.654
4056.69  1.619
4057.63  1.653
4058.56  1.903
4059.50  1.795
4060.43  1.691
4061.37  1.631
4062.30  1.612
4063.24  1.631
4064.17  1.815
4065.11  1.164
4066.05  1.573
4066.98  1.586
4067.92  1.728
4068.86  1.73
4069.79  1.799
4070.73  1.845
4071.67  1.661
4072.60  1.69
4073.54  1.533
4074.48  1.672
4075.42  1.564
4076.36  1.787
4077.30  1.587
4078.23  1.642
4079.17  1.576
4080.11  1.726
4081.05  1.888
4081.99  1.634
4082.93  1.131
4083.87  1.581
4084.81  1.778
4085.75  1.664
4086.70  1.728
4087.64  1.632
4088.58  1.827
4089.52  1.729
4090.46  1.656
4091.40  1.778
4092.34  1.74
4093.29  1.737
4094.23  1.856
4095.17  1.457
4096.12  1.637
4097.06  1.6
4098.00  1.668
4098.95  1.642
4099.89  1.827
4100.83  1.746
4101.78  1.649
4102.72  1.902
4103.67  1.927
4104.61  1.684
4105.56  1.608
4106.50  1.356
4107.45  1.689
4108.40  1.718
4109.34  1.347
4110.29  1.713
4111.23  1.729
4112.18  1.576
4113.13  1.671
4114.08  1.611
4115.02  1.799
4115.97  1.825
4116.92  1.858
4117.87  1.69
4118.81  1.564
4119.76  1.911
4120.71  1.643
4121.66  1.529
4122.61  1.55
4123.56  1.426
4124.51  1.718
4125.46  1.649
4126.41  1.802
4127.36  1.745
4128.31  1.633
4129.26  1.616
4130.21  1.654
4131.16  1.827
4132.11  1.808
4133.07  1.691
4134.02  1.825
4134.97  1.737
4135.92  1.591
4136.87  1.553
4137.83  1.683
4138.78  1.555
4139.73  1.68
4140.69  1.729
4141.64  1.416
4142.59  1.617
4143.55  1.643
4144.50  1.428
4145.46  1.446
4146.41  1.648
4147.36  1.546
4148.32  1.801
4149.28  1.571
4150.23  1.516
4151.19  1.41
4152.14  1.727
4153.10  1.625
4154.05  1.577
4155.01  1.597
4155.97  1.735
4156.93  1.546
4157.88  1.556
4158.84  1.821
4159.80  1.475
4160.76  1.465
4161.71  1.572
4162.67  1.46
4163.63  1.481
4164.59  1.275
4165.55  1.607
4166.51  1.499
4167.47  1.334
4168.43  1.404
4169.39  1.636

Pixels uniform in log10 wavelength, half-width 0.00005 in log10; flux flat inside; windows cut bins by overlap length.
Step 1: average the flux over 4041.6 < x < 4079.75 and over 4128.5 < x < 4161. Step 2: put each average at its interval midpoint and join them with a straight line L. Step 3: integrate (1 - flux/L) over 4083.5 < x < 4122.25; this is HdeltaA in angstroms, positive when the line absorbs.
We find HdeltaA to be -1.1 angstroms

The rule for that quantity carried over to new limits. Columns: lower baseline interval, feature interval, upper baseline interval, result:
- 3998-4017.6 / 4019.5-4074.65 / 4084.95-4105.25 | 2.6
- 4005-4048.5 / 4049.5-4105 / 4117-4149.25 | -1.3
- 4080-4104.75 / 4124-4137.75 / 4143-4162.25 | -0.6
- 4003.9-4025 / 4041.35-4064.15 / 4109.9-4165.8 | -1.0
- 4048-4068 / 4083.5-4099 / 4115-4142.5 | -0.3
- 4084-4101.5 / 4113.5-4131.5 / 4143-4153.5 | -0.6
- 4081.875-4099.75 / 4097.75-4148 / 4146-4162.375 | -1.0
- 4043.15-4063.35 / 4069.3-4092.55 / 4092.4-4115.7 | 0.0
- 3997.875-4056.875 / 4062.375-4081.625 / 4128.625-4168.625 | -0.2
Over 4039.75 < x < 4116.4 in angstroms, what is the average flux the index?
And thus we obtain 1.67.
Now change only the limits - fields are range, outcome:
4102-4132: 1.68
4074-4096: 1.67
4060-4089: 1.65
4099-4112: 1.68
